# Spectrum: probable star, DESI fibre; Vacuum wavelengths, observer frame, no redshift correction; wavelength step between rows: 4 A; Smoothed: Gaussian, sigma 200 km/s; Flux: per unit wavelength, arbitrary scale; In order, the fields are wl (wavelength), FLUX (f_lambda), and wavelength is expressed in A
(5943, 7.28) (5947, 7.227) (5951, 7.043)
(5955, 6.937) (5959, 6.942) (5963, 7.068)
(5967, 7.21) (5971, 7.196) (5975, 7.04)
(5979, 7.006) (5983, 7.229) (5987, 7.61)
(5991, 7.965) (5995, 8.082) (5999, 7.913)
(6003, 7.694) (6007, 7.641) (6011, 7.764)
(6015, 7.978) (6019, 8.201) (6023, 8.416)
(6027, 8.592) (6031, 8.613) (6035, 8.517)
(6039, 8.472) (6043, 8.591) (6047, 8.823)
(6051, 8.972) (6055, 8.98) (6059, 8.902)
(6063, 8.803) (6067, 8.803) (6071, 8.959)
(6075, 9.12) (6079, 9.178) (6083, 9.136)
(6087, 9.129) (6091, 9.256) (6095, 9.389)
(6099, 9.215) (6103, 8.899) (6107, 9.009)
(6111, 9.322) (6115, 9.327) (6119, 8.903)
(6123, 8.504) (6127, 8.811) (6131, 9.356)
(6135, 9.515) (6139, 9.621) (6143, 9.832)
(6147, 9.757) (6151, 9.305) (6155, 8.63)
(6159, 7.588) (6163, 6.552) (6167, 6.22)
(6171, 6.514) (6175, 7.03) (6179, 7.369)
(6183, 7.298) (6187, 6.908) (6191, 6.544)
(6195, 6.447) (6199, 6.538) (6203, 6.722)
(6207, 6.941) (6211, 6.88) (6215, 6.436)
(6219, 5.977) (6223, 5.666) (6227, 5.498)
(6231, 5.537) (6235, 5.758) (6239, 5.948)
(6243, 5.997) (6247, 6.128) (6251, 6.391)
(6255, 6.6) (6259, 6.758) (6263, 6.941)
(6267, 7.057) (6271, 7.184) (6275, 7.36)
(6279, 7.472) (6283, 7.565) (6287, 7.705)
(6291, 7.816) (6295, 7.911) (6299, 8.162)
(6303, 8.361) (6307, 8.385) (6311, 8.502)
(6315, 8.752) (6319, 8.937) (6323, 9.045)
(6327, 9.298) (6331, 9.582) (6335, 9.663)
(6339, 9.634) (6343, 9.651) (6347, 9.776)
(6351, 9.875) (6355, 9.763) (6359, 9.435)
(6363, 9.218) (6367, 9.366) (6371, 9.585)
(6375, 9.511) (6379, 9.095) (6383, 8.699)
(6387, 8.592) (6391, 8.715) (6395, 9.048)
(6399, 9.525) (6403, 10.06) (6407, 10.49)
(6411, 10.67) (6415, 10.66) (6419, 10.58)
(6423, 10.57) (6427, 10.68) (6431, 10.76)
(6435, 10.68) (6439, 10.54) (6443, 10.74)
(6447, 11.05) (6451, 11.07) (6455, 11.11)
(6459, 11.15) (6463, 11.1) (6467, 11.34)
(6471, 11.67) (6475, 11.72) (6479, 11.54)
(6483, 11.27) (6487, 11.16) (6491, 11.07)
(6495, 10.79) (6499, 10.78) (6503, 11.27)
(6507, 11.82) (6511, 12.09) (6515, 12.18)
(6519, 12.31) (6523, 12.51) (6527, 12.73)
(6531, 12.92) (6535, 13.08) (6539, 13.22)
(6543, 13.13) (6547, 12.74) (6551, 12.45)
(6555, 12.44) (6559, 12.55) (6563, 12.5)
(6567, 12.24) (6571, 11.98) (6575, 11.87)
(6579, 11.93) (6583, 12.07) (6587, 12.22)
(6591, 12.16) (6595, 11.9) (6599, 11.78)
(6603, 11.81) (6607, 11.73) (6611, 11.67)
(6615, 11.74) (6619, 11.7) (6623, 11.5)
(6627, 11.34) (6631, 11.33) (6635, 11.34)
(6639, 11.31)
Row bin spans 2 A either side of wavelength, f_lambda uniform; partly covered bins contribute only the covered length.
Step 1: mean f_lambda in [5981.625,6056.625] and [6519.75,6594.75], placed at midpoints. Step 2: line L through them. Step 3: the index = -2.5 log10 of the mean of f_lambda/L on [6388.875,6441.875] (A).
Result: 0.11 mag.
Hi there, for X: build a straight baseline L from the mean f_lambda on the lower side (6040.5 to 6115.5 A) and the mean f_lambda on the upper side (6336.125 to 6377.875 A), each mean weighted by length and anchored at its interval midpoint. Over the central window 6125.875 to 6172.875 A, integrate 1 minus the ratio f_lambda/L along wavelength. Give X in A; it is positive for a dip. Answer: 3.6 A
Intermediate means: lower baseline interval 9.03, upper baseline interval 9.57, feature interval 8.47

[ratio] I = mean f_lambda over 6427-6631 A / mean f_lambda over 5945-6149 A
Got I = 1.39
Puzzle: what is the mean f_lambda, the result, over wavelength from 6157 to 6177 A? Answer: 6.78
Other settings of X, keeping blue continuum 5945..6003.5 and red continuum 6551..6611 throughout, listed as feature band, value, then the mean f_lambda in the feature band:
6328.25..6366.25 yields 2.4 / 9.61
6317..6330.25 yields 1.2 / 9.14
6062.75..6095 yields -3.7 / 9.08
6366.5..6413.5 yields 5.0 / 9.46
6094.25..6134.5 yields -3.1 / 9.08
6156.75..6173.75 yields 4.0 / 6.76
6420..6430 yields 0.2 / 10.6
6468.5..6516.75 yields -0.2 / 11.4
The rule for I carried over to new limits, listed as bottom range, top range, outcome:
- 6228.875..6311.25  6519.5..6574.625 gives 1.78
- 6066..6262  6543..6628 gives 1.56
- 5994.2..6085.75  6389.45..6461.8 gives 1.23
